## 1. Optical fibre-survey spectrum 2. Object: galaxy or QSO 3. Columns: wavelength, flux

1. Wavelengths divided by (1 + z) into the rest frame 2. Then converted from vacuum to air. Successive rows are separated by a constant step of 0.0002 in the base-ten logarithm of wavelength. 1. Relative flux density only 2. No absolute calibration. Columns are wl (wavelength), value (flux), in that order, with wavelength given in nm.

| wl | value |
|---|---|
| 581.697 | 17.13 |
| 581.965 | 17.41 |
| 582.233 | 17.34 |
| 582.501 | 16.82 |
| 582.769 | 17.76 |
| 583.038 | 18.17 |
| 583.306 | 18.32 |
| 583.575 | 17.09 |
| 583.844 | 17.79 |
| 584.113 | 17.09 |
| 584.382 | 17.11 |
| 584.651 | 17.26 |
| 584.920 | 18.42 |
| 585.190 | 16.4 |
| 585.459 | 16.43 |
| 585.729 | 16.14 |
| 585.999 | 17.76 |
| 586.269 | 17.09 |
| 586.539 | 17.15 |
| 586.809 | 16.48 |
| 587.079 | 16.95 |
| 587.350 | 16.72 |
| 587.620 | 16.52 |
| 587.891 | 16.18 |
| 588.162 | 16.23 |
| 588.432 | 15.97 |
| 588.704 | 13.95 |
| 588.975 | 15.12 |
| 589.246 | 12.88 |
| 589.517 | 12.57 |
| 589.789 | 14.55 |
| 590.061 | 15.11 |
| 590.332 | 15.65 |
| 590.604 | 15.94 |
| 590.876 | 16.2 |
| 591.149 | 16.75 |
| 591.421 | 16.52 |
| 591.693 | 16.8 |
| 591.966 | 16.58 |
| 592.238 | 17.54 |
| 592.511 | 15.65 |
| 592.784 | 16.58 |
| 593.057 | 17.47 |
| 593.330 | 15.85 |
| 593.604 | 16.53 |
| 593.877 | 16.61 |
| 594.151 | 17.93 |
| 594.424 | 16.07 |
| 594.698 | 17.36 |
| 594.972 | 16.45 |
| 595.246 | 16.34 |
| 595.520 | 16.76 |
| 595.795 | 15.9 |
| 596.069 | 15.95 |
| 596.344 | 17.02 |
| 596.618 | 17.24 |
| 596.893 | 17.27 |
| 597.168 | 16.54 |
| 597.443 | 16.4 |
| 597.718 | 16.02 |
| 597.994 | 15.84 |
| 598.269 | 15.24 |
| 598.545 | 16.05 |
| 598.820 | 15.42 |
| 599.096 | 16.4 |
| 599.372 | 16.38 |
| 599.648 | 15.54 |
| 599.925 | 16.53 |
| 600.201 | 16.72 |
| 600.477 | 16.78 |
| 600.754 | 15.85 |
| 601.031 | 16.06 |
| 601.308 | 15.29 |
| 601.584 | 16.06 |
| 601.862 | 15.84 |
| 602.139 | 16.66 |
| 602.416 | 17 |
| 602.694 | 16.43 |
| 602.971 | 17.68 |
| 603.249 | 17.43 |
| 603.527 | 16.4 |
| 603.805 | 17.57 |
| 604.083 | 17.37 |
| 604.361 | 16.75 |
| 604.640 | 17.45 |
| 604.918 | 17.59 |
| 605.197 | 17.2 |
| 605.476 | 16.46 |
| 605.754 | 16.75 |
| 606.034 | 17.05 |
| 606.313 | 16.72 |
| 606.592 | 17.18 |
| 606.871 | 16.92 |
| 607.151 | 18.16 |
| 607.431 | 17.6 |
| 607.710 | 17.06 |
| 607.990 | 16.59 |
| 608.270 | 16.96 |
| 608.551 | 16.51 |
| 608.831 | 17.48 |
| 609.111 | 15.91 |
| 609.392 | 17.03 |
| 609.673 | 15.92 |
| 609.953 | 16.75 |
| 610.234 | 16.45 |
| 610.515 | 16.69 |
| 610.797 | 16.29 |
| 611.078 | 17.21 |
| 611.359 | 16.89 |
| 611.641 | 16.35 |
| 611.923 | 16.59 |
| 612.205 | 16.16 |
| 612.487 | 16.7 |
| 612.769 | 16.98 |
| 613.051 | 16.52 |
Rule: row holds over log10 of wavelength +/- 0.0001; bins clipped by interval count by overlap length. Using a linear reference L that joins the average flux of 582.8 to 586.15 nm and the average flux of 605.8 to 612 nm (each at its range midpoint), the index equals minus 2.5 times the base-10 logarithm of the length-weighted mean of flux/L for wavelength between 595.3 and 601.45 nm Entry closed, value 0.05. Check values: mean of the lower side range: 17.3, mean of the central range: 16.2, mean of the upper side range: 16.8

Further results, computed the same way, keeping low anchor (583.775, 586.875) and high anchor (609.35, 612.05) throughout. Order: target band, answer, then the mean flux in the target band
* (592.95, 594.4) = 0.01 mag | 16.8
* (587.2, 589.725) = 0.13 mag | 15.1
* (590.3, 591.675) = 0.04 mag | 16.3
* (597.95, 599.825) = 0.07 mag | 15.9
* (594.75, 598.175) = 0.03 mag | 16.5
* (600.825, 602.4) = 0.05 mag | 16.1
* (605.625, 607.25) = -0.03 mag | 17.1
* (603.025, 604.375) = -0.03 mag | 17.2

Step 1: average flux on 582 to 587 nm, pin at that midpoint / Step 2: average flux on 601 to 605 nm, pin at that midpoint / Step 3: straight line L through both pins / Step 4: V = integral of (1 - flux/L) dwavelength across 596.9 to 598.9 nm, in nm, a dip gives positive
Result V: 0.104 nm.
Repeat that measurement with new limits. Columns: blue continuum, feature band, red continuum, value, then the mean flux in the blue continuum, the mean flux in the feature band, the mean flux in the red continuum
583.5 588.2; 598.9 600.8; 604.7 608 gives 0.085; 16.9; 16.3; 17.1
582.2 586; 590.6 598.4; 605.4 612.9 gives 0.254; 17.3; 16.5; 16.8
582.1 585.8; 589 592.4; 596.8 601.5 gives 0.244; 17.3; 15.6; 16.1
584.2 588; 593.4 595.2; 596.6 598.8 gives -0.037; 16.9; 16.8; 16.2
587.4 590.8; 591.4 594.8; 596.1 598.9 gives -0.226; 15.1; 16.7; 16.3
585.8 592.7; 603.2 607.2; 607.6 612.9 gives -0.149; 16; 17.1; 16.7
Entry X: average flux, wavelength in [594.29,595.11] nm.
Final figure 16.6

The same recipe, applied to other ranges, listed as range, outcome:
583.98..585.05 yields 17.5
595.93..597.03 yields 16.9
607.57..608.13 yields 16.8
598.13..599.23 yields 15.8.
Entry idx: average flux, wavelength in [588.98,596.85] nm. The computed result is 16.2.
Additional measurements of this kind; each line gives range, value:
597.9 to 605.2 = 16.5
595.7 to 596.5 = 16.3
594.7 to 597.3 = 16.6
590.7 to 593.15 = 16.7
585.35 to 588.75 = 16.5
